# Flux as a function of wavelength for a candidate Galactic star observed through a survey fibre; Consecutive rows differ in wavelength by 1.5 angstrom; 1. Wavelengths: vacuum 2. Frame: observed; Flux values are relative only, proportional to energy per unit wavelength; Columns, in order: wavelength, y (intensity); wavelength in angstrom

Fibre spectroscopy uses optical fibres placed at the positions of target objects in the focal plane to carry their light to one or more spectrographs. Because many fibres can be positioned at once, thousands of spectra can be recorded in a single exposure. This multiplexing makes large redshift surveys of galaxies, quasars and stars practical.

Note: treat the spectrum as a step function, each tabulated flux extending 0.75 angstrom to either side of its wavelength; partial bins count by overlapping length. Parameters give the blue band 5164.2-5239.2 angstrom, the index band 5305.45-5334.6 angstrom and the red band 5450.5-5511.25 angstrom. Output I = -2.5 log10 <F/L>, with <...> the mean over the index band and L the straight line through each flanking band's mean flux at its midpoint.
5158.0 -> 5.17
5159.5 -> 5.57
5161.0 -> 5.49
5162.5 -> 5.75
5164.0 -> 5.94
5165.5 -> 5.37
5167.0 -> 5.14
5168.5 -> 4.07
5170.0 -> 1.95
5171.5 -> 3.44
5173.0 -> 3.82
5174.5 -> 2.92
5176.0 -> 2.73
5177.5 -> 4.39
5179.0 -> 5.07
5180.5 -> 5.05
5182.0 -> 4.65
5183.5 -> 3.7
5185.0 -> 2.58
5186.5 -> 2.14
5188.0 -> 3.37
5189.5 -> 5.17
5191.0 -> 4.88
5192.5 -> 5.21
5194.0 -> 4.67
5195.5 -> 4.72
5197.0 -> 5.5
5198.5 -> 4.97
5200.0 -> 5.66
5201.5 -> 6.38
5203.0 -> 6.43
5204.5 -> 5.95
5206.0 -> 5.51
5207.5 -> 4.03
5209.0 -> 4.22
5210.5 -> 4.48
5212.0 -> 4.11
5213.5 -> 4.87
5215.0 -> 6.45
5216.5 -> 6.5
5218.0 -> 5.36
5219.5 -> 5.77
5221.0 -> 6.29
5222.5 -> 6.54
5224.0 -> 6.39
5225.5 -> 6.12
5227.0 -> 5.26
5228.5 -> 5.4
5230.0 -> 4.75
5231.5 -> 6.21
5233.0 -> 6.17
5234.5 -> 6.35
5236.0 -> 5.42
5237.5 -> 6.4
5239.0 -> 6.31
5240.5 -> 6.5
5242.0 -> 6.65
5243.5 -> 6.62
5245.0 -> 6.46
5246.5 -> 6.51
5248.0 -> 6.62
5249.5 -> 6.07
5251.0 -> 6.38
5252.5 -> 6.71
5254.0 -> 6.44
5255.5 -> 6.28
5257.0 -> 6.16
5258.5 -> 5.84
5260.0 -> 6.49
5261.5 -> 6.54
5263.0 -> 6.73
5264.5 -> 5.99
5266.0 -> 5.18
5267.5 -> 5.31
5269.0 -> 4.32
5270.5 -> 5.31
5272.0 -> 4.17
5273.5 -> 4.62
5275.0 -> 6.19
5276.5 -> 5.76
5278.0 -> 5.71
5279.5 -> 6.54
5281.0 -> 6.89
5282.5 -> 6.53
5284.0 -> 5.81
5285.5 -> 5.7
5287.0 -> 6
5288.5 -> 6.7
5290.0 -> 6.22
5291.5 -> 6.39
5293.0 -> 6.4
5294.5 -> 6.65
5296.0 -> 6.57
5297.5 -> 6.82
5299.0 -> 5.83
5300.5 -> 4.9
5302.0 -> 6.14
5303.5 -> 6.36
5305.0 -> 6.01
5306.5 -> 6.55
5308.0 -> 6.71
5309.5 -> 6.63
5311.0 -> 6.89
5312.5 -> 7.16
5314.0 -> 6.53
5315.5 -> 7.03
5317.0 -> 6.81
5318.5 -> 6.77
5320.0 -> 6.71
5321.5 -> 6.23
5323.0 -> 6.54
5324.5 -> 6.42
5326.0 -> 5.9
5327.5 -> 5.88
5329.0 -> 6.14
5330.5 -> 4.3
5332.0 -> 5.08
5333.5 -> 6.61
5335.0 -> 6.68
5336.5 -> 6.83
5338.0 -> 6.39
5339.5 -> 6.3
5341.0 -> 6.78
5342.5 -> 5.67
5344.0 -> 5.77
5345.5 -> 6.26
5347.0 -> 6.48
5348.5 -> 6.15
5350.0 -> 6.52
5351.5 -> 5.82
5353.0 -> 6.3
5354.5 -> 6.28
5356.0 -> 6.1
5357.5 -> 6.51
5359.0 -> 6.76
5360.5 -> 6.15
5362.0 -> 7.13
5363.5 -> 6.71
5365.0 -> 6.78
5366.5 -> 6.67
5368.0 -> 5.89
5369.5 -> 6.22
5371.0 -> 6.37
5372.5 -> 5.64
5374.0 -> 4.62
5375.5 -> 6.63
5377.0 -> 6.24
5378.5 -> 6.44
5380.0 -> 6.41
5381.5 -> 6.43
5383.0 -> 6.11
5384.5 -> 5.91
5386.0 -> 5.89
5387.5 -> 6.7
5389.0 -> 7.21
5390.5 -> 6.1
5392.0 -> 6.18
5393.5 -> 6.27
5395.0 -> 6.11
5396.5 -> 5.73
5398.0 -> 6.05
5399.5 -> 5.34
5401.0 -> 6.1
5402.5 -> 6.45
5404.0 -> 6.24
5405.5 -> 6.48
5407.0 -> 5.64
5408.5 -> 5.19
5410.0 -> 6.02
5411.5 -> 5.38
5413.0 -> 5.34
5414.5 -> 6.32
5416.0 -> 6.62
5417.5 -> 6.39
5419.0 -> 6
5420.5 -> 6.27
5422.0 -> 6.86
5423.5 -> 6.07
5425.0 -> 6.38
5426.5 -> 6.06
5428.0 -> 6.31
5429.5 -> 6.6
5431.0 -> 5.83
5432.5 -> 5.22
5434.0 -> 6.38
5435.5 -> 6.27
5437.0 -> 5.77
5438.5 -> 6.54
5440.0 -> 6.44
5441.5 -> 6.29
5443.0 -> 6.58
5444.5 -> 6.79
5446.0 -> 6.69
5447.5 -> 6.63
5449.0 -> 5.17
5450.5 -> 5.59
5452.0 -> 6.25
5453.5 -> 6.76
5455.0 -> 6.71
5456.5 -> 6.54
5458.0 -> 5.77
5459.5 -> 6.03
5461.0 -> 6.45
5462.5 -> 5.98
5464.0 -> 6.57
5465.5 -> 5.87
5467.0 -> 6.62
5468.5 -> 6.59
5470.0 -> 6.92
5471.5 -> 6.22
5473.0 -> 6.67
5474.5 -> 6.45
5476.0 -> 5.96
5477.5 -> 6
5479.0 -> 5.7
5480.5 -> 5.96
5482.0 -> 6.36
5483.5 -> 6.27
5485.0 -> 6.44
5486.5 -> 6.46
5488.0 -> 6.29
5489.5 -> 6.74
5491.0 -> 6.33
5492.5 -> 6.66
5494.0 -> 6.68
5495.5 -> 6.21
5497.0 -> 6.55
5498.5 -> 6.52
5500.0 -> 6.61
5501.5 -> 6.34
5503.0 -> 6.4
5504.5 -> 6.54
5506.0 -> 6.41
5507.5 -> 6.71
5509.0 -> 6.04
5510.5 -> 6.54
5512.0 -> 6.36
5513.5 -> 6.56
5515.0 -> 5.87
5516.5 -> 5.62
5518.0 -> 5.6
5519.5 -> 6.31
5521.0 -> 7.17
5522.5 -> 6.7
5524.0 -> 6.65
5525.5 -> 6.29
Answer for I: -0.15 mag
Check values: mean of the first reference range 4.97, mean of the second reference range 6.37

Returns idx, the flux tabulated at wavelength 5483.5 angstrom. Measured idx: 6.27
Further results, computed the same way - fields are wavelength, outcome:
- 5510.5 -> 6.54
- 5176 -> 2.73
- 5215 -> 6.45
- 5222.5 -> 6.54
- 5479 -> 5.7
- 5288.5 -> 6.7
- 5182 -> 4.65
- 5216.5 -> 6.5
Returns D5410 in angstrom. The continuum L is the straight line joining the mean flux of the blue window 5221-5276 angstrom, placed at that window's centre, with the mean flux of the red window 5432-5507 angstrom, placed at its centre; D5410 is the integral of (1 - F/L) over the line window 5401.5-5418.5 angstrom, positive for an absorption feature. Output 0.62 angstrom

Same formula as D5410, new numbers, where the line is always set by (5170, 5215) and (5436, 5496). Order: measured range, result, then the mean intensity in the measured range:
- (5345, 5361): -2.1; 6.31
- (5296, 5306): -1.6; 6.07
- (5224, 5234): -2.1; 5.72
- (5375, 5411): -2.0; 6.15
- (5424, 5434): 0.0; 6.09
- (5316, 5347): -4.5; 6.22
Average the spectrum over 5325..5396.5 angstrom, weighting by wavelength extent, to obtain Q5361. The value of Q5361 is 6.22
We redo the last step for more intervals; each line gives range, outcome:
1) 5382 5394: 6.3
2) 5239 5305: 6.09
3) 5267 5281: 5.41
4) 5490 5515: 6.45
